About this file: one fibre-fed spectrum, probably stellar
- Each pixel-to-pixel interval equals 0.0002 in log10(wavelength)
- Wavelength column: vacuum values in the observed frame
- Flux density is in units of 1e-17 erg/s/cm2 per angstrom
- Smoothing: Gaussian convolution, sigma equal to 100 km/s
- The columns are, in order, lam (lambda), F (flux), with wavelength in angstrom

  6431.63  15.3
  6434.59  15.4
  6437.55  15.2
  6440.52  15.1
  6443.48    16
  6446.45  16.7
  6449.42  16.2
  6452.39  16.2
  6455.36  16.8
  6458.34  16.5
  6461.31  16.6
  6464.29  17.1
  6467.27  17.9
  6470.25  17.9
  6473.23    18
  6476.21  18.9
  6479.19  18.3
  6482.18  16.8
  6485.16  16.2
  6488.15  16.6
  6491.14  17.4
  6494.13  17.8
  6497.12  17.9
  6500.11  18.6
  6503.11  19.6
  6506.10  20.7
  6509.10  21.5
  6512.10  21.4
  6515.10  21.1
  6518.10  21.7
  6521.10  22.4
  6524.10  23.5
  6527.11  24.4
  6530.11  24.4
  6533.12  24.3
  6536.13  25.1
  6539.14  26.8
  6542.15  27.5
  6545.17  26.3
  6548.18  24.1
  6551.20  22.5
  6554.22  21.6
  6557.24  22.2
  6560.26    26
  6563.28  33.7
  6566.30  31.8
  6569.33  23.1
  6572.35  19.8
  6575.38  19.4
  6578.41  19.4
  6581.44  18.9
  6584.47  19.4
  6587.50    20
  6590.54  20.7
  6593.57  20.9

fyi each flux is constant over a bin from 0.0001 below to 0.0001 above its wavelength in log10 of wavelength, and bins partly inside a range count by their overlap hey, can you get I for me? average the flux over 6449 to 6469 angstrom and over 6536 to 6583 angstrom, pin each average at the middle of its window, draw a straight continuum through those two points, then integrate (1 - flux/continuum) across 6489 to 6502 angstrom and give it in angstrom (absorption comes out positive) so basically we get 1.1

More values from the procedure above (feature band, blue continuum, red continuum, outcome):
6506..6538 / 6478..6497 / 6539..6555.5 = -2.06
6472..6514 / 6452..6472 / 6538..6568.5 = 3.27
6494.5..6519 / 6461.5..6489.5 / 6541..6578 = 0.00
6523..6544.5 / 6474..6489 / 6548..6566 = -2.02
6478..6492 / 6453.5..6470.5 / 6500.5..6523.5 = 1.42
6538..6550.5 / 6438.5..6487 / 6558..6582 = -1.96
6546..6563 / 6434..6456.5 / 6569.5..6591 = -4.51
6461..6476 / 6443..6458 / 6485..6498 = -0.82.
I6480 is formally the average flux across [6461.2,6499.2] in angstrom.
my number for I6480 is 17.5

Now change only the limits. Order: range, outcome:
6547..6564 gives 24.6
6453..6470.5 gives 17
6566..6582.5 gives 21.4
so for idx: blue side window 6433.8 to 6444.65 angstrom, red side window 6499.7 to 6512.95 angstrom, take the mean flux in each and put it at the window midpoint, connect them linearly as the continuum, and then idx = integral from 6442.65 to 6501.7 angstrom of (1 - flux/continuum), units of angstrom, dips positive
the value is 2.0 angstrom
